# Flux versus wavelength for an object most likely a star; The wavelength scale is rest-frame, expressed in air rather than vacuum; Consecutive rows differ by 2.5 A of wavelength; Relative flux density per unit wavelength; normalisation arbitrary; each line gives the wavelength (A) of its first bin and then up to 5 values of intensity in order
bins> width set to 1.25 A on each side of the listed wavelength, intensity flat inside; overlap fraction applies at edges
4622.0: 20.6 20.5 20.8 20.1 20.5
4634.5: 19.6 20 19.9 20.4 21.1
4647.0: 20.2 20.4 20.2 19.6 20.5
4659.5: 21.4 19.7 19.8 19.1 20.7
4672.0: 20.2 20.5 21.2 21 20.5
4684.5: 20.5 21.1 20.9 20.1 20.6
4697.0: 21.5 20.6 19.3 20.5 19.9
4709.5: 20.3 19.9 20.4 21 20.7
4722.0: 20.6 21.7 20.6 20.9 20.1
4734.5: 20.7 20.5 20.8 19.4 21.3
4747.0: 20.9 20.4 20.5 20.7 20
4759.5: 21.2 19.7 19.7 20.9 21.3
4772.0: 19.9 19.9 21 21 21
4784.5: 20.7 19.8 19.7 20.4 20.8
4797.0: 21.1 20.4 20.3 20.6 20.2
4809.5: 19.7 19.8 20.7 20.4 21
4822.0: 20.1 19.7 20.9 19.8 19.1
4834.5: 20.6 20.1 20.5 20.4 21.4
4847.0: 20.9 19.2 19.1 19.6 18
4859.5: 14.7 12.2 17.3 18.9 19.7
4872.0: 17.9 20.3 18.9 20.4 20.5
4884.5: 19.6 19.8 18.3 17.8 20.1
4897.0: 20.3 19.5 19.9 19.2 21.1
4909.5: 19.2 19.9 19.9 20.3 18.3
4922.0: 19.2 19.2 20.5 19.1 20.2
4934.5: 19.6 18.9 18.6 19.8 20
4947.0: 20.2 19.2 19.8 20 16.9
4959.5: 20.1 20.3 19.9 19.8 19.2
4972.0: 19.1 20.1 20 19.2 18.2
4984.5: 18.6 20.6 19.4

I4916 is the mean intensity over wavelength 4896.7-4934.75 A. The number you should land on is 19.7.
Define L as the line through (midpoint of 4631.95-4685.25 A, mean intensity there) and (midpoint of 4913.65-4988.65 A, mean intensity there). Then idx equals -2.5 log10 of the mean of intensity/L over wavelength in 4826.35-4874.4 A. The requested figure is 0.05 mag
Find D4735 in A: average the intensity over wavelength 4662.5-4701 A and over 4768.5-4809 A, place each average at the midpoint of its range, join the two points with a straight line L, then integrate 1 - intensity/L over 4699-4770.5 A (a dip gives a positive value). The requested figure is 0.0 A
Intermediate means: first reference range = 20.5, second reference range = 20.5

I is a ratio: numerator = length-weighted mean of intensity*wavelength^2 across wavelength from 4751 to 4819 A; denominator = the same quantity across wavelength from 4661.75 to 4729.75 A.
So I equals 1.0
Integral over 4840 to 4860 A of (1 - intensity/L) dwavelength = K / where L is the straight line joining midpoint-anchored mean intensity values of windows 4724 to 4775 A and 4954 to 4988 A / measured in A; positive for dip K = 0.6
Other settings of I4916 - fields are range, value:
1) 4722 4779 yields 20.6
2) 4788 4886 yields 19.6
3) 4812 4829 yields 20.4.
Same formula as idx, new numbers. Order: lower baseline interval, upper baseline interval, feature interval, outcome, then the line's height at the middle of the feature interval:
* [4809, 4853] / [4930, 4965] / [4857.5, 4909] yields 0.06 mag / 19.9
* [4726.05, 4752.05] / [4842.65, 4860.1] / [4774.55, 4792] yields -0.02 mag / 20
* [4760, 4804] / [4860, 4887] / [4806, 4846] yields -0.04 mag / 19.5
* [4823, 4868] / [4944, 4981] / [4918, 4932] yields 0.00 mag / 19.4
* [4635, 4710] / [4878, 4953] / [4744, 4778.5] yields -0.02 mag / 20.1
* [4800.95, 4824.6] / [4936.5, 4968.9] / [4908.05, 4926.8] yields 0.01 mag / 19.7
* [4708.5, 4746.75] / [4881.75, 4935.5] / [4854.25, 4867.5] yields 0.20 mag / 19.9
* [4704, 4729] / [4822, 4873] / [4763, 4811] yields -0.04 mag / 19.7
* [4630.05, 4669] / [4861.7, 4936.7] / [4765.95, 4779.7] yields -0.05 mag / 19.8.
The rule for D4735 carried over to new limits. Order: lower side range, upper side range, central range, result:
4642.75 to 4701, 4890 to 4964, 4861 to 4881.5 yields 1.4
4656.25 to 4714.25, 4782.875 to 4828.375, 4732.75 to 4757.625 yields -0.2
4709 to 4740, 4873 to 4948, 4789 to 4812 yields -0.1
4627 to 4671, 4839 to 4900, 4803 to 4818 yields -0.7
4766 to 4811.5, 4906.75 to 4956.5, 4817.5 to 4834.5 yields 0.1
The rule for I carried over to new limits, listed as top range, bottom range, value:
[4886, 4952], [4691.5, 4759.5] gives 1.03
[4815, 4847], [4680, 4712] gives 1.05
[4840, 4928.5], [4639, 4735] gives 1.02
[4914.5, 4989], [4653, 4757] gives 1.05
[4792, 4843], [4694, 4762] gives 1.03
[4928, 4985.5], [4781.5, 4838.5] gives 1.02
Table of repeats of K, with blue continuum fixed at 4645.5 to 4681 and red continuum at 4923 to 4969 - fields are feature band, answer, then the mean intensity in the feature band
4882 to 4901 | 0.3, 19.4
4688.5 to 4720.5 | -0.3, 20.4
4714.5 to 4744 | -0.7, 20.6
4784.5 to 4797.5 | -0.2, 20.4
